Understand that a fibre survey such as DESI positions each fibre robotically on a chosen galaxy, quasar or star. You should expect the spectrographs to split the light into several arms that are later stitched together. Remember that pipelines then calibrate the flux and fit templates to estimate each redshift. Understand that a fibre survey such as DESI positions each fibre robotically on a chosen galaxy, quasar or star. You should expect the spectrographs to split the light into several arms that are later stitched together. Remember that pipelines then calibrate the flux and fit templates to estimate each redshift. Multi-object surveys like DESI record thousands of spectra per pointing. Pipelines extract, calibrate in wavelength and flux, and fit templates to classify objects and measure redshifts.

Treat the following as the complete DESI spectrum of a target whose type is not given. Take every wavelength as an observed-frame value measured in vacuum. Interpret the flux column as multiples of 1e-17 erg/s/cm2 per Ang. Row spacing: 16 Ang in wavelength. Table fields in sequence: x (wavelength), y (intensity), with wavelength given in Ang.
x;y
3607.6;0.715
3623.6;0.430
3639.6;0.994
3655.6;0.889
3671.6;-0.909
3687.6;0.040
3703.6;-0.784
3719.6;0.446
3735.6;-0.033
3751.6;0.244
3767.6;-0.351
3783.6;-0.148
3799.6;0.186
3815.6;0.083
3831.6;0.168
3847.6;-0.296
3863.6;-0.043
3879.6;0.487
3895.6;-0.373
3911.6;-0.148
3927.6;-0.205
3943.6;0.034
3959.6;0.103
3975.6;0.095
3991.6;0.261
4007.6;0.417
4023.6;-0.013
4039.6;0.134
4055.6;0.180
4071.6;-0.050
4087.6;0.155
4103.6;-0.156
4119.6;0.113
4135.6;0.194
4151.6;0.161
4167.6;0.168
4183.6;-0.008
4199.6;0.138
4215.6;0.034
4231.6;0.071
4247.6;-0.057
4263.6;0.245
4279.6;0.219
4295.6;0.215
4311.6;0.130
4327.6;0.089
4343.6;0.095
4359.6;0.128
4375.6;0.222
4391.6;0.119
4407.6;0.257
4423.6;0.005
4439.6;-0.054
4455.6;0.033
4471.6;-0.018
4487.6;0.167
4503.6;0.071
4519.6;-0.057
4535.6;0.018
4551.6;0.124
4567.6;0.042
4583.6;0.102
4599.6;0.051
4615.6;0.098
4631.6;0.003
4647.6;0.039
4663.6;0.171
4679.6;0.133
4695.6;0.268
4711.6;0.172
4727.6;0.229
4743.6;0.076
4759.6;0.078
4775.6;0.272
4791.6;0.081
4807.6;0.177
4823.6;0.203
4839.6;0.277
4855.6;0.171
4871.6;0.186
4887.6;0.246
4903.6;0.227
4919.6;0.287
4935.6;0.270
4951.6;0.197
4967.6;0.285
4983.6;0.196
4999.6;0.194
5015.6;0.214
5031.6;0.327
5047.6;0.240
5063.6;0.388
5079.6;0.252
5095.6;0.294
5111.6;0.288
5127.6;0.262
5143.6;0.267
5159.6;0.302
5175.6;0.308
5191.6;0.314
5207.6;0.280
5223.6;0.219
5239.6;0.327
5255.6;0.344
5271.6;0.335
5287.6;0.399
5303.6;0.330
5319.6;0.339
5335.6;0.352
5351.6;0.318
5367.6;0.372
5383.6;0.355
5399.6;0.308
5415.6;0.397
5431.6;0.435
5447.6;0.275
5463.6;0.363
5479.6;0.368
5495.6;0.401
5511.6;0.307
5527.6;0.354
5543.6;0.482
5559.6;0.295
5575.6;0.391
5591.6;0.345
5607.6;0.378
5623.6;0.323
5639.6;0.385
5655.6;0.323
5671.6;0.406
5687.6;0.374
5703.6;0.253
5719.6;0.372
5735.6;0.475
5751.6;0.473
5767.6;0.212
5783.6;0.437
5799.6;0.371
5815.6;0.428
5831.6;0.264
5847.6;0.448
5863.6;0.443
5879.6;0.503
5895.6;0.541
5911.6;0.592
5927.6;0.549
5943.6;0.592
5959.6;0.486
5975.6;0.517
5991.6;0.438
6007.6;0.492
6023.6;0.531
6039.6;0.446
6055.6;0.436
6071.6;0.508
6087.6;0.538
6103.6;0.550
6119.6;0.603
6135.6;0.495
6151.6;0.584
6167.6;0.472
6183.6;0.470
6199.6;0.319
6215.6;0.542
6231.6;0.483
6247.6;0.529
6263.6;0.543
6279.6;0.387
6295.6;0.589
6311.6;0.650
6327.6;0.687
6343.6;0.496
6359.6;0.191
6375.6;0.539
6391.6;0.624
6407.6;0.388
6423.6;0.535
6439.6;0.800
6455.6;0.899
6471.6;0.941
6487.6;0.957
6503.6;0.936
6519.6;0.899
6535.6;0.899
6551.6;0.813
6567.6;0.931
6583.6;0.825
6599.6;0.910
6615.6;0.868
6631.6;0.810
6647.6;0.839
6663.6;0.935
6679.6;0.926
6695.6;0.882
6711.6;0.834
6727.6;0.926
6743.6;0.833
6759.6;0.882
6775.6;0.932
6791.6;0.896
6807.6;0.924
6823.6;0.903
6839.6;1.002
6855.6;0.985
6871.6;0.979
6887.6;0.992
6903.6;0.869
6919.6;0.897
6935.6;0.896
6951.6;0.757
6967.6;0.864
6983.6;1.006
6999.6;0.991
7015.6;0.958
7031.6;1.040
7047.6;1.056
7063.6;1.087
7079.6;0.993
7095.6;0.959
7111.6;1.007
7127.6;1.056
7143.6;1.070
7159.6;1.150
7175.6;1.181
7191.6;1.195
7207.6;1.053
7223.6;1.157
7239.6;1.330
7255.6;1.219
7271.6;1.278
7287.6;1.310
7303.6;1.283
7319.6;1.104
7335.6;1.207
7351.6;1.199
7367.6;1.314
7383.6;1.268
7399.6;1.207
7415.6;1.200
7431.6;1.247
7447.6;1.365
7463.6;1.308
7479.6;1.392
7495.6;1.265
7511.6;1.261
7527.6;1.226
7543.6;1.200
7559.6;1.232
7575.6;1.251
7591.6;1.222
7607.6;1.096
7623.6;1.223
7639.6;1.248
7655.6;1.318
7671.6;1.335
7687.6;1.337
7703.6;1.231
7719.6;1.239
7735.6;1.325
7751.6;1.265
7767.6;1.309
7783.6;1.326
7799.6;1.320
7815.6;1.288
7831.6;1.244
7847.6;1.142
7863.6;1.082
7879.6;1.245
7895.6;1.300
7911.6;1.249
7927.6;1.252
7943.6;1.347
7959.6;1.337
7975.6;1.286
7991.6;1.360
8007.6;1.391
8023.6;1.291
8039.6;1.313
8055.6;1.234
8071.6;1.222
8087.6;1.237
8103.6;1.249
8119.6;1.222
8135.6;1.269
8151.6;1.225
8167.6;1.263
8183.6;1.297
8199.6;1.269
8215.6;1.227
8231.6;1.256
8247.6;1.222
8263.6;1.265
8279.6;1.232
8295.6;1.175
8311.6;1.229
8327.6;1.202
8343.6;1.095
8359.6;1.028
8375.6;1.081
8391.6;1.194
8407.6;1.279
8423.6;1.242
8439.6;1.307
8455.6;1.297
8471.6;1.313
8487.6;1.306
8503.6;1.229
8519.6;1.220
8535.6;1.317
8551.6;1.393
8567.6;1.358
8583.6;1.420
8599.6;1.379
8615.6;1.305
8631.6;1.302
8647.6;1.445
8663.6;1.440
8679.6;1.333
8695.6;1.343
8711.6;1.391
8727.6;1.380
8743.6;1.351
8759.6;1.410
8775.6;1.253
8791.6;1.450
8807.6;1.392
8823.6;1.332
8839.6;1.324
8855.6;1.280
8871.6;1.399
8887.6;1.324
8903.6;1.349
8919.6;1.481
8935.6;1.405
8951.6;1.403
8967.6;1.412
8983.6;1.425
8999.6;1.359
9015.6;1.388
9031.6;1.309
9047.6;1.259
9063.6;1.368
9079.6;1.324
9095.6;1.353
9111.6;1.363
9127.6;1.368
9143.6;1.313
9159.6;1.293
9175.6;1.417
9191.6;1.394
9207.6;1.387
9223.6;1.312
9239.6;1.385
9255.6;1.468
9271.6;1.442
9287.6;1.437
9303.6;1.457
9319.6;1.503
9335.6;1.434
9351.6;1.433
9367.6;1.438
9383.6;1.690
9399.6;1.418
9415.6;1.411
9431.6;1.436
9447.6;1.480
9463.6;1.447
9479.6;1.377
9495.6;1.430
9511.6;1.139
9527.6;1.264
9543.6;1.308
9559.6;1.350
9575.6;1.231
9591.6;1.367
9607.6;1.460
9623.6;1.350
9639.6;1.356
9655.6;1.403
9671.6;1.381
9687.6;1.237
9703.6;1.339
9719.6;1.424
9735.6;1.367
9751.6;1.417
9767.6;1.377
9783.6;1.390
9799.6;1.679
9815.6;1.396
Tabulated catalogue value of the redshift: 0.616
